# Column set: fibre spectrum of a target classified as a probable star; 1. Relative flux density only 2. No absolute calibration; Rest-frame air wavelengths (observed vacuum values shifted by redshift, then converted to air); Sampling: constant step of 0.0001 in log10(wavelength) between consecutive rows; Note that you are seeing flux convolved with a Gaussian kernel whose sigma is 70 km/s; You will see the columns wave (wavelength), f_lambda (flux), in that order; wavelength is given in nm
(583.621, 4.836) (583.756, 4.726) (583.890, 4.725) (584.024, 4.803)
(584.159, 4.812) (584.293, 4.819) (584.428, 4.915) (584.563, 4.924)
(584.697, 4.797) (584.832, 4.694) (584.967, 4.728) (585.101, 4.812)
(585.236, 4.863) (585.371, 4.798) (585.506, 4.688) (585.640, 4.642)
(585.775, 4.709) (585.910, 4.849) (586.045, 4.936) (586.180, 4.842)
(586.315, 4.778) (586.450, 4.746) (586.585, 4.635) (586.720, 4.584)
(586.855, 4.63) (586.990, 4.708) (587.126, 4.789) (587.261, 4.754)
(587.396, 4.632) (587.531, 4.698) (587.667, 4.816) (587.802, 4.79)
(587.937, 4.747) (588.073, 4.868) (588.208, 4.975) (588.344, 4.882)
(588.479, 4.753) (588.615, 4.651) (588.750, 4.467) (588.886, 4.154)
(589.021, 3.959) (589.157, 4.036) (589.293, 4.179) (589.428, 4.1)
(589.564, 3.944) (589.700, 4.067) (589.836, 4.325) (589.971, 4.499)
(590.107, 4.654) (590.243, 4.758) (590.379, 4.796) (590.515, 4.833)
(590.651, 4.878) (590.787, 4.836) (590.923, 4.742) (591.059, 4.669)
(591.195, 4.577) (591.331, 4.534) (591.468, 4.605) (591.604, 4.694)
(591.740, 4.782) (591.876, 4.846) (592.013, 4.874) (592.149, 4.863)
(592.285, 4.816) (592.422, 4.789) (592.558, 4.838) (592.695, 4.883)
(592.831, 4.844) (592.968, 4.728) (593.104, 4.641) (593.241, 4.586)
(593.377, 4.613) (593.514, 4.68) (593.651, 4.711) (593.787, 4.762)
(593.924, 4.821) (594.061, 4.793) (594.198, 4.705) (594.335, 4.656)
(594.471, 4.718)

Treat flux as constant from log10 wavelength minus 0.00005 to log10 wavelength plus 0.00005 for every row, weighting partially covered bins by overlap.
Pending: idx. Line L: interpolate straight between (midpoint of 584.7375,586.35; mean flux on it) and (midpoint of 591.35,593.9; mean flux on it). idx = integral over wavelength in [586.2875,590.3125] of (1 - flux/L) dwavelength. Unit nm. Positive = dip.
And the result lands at 0.18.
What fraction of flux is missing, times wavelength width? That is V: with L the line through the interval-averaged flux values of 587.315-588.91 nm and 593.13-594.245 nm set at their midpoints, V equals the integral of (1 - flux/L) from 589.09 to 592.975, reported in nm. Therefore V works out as 0.076 nm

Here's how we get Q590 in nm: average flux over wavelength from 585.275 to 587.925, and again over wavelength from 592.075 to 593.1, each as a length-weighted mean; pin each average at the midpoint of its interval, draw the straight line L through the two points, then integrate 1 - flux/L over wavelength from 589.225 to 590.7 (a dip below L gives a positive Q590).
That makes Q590 0.10 nm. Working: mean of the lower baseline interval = 4.74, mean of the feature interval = 4.45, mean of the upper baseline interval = 4.81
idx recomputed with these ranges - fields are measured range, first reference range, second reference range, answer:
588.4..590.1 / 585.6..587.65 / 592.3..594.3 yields 0.16 nm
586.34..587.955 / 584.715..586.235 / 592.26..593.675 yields 0.02 nm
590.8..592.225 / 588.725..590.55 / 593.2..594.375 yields -0.07 nm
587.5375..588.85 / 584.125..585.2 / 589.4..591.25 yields -0.03 nm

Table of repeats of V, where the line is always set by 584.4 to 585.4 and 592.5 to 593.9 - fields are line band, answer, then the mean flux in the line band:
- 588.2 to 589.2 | 0.06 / 4.47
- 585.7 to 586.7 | 0.01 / 4.77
